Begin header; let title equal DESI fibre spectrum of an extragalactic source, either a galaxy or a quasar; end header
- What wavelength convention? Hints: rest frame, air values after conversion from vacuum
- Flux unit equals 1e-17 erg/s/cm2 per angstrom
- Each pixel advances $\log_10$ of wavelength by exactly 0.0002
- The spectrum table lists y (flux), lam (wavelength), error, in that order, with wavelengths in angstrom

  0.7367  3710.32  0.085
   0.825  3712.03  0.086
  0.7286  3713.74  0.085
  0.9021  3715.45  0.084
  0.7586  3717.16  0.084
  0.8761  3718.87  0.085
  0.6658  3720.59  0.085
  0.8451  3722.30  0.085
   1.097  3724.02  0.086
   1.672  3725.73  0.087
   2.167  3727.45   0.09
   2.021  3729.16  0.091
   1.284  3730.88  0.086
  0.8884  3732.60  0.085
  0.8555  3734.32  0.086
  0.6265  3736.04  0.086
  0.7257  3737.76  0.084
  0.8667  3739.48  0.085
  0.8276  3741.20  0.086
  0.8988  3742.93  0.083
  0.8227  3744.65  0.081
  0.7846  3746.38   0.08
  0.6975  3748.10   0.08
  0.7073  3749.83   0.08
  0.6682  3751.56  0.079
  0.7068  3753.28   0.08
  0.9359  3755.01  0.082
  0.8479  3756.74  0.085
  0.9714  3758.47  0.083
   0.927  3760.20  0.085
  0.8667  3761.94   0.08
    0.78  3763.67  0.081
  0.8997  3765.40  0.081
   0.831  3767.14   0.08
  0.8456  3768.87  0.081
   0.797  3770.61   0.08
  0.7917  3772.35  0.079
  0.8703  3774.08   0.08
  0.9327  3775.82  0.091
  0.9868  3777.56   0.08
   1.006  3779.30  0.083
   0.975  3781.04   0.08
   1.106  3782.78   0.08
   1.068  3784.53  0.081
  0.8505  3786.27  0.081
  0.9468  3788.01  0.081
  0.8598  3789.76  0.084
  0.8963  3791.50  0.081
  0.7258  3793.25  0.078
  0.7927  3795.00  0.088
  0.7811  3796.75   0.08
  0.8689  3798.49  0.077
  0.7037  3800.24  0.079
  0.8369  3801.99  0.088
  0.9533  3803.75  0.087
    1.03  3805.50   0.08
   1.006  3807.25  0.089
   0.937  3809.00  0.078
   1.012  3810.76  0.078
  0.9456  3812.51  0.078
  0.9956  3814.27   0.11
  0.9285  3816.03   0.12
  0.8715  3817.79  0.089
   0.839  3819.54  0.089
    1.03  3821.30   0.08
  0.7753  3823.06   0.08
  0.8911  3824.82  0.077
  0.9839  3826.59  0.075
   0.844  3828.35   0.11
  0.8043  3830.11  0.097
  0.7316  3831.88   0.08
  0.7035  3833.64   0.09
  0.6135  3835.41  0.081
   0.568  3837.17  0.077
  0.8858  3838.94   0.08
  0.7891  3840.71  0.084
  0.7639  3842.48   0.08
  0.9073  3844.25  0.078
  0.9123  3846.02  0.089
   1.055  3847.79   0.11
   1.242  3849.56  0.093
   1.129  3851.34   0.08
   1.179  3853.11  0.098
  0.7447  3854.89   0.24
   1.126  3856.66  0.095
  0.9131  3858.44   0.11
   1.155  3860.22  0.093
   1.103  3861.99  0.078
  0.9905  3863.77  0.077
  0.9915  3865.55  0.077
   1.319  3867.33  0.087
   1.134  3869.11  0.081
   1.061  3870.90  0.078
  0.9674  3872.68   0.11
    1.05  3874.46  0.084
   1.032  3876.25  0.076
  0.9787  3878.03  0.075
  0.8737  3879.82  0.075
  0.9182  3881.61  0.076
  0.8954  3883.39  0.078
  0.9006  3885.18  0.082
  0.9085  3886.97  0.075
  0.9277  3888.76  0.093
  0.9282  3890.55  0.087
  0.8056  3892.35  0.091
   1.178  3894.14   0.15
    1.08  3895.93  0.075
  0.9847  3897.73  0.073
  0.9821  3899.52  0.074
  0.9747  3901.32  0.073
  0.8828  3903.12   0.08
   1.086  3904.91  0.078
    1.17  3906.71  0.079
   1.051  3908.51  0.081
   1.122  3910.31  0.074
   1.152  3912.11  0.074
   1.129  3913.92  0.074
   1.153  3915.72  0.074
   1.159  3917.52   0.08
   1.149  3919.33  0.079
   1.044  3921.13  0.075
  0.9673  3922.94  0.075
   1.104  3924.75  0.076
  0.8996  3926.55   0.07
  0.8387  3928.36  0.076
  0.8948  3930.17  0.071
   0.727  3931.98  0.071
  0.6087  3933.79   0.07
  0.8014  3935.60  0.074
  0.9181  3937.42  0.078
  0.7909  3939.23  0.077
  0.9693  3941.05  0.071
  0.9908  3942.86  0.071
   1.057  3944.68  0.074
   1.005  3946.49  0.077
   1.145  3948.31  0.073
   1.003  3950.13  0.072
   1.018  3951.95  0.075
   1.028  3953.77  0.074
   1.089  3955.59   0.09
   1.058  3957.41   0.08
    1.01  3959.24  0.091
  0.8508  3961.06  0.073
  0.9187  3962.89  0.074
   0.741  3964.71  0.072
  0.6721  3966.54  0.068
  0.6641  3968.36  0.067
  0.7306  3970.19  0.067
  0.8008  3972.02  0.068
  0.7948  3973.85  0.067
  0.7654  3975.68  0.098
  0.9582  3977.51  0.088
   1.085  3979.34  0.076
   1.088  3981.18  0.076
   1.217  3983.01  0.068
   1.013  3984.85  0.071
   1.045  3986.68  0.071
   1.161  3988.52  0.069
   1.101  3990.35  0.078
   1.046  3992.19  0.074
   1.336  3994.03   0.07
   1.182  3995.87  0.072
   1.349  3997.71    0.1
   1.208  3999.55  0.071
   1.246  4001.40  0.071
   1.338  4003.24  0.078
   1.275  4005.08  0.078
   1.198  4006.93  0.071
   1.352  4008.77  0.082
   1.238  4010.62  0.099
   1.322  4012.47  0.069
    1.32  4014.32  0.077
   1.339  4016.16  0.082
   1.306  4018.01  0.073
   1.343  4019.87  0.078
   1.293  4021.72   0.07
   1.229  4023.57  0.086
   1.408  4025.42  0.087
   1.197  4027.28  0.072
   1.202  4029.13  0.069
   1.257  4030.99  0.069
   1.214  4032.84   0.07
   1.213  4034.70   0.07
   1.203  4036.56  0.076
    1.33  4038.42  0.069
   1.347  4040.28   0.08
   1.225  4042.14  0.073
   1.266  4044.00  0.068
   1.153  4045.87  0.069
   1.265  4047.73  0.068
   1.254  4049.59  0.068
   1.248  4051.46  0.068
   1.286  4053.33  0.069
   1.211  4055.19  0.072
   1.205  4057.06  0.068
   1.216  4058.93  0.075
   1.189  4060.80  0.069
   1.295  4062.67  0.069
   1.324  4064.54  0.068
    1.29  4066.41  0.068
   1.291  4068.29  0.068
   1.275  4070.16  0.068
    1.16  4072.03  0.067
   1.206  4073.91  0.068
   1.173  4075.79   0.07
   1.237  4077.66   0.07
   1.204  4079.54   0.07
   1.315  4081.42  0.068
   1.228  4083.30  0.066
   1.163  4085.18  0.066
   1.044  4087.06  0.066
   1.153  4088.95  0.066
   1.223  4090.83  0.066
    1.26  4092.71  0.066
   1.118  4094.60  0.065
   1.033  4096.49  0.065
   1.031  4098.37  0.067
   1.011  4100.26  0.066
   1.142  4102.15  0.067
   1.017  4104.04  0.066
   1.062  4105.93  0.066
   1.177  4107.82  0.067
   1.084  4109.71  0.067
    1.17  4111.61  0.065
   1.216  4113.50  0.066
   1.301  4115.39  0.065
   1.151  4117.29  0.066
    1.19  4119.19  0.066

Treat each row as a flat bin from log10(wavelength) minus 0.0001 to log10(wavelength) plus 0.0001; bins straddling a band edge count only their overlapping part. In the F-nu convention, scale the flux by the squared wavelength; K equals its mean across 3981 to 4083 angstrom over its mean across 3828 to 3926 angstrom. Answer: 1.4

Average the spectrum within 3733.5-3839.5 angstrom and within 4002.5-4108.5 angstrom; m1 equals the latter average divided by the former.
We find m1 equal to 1.43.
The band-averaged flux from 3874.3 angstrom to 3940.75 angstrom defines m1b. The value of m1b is 0.974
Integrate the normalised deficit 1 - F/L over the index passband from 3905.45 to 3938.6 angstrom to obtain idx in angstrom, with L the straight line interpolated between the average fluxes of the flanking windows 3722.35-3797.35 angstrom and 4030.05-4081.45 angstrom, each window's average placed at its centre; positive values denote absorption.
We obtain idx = 3.40 angstrom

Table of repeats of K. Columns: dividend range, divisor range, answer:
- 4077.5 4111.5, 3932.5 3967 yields 1.31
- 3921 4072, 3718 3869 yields 1.33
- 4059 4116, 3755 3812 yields 1.53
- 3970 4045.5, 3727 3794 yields 1.47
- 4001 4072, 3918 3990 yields 1.40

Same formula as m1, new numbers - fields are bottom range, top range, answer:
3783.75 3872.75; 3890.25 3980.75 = 1.04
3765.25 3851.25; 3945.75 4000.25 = 1.13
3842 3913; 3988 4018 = 1.23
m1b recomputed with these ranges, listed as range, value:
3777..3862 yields 0.912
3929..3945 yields 0.854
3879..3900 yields 0.948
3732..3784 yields 0.85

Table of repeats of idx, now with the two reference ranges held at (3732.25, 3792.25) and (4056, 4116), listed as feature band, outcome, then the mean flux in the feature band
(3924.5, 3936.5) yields 2.4 angstrom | 0.825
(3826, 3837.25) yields 2.1 angstrom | 0.757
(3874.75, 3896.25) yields 0.7 angstrom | 0.952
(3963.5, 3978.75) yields 4.2 angstrom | 0.776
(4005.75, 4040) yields -4.9 angstrom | 1.28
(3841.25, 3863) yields -1.5 angstrom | 1.02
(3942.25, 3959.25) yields 0.1 angstrom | 1.04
